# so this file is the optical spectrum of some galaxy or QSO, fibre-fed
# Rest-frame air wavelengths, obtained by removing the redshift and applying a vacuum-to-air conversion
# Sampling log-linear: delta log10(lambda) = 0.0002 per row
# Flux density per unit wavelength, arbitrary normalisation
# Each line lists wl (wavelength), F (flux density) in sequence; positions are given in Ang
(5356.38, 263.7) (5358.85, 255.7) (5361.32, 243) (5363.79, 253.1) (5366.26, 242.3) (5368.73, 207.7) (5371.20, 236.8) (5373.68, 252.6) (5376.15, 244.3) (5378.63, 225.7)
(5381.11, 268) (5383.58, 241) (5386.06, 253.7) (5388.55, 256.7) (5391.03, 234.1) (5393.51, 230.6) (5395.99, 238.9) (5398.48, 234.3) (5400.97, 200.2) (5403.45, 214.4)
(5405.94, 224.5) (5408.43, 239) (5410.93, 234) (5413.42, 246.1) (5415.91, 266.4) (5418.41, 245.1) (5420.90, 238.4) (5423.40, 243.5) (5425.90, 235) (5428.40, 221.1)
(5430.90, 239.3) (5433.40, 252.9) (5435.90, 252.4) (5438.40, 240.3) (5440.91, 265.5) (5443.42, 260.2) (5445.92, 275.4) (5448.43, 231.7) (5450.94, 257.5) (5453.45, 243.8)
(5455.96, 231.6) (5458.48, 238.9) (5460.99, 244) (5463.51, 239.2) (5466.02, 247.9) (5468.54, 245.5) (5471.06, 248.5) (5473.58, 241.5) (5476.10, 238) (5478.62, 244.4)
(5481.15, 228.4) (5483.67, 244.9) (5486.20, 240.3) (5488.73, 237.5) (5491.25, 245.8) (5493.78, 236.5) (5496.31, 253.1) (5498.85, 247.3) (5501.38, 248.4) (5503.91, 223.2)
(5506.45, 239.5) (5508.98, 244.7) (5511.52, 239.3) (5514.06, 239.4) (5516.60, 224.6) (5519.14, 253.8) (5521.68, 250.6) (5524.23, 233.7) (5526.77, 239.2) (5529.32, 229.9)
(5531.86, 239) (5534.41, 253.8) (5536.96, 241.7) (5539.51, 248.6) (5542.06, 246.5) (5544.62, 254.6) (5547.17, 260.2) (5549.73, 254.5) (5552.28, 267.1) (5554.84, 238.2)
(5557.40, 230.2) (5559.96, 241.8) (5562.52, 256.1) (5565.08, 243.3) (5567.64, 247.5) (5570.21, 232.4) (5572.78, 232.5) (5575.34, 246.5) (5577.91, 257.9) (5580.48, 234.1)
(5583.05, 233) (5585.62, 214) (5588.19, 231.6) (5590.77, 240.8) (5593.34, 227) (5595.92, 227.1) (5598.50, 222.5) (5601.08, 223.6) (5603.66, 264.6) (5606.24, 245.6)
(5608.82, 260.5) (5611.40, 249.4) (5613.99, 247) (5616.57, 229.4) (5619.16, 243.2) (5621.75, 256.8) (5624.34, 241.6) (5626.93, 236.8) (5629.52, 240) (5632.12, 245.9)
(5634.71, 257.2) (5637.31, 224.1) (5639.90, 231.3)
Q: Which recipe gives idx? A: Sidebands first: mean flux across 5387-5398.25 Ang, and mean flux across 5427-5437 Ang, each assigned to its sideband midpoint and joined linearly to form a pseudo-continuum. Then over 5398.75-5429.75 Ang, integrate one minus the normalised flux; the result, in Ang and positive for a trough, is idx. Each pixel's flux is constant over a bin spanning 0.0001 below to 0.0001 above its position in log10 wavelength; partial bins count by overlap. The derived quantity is 0.9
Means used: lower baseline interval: 240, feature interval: 234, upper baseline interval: 241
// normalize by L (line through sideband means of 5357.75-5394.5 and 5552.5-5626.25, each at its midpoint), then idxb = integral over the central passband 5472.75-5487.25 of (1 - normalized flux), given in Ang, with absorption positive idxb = 0.13 Ang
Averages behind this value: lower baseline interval 243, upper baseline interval 240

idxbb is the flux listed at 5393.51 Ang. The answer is 230.6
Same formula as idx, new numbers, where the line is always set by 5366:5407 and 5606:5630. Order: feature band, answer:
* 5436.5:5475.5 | -1.5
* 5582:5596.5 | 0.9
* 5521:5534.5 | 0.1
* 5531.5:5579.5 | -0.9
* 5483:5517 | -0.1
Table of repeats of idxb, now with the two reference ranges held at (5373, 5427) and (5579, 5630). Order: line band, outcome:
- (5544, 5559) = -0.7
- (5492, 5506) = -0.2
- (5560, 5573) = -0.2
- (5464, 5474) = -0.3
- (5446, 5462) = -0.3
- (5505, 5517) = 0.0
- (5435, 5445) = -0.7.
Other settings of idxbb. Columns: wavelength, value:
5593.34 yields 227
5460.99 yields 244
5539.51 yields 248.6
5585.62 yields 214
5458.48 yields 238.9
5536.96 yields 241.7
